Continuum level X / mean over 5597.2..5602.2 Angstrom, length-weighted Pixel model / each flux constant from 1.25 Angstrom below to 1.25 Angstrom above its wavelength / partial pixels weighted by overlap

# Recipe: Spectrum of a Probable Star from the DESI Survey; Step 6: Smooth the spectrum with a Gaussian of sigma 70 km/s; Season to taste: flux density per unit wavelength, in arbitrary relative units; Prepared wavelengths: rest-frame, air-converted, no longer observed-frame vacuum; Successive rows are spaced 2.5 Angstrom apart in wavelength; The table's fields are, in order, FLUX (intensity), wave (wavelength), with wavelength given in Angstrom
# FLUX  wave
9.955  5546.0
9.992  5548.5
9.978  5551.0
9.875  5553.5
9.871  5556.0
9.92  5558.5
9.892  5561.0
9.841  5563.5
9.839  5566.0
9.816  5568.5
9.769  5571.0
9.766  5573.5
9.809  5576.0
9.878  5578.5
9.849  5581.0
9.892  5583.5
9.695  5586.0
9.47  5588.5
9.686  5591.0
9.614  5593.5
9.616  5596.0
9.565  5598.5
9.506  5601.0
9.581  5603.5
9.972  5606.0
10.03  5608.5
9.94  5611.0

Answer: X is 9.54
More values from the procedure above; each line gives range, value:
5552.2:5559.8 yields 9.89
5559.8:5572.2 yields 9.83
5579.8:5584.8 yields 9.87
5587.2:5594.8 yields 9.59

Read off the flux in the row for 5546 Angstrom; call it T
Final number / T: 9.955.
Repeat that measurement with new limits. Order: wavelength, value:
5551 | 9.978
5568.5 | 9.816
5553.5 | 9.875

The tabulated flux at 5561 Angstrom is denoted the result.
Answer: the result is 9.892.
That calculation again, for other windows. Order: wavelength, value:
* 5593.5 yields 9.614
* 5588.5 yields 9.47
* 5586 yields 9.695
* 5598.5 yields 9.565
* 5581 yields 9.849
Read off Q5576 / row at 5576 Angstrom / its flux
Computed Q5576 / 9.809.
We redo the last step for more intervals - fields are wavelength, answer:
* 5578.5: 9.878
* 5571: 9.769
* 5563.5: 9.841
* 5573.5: 9.766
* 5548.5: 9.992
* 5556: 9.871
